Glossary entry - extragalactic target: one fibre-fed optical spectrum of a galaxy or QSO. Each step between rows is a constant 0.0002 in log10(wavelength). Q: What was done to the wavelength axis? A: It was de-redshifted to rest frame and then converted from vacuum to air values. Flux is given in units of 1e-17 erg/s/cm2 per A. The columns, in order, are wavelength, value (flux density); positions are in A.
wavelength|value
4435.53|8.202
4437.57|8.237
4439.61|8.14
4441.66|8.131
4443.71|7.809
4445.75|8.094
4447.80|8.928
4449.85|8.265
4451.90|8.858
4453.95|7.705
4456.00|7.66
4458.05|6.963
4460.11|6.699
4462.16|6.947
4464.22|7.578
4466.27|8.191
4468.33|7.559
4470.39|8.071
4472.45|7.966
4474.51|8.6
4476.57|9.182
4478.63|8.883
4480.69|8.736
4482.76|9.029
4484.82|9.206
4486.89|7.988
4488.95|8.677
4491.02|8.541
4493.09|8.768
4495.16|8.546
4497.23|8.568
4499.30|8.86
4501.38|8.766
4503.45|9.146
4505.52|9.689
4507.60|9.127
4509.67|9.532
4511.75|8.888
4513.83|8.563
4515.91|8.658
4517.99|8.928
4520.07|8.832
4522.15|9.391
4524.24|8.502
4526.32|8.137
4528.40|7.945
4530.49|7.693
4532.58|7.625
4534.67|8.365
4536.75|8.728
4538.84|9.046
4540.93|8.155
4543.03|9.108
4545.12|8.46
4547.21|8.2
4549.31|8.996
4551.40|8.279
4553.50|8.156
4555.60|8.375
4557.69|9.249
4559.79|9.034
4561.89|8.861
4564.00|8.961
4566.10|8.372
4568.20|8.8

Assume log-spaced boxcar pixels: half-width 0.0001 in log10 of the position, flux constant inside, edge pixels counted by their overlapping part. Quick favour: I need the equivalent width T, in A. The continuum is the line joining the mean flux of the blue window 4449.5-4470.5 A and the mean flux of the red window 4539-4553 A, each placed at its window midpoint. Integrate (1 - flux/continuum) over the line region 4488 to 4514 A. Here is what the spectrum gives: -2.7 A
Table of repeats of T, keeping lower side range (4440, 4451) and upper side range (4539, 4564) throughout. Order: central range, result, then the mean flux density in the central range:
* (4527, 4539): 0.57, 8.17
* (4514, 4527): -0.33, 8.75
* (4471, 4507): -1.54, 8.77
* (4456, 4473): 1.68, 7.49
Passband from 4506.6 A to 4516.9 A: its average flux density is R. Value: 8.96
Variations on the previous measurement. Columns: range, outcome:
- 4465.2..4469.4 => 7.88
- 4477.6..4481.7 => 8.82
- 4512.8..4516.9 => 8.61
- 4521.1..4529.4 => 8.5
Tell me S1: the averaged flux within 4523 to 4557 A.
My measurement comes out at 8.38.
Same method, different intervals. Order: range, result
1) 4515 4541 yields 8.47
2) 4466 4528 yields 8.72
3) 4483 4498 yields 8.64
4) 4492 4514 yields 8.96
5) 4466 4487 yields 8.52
